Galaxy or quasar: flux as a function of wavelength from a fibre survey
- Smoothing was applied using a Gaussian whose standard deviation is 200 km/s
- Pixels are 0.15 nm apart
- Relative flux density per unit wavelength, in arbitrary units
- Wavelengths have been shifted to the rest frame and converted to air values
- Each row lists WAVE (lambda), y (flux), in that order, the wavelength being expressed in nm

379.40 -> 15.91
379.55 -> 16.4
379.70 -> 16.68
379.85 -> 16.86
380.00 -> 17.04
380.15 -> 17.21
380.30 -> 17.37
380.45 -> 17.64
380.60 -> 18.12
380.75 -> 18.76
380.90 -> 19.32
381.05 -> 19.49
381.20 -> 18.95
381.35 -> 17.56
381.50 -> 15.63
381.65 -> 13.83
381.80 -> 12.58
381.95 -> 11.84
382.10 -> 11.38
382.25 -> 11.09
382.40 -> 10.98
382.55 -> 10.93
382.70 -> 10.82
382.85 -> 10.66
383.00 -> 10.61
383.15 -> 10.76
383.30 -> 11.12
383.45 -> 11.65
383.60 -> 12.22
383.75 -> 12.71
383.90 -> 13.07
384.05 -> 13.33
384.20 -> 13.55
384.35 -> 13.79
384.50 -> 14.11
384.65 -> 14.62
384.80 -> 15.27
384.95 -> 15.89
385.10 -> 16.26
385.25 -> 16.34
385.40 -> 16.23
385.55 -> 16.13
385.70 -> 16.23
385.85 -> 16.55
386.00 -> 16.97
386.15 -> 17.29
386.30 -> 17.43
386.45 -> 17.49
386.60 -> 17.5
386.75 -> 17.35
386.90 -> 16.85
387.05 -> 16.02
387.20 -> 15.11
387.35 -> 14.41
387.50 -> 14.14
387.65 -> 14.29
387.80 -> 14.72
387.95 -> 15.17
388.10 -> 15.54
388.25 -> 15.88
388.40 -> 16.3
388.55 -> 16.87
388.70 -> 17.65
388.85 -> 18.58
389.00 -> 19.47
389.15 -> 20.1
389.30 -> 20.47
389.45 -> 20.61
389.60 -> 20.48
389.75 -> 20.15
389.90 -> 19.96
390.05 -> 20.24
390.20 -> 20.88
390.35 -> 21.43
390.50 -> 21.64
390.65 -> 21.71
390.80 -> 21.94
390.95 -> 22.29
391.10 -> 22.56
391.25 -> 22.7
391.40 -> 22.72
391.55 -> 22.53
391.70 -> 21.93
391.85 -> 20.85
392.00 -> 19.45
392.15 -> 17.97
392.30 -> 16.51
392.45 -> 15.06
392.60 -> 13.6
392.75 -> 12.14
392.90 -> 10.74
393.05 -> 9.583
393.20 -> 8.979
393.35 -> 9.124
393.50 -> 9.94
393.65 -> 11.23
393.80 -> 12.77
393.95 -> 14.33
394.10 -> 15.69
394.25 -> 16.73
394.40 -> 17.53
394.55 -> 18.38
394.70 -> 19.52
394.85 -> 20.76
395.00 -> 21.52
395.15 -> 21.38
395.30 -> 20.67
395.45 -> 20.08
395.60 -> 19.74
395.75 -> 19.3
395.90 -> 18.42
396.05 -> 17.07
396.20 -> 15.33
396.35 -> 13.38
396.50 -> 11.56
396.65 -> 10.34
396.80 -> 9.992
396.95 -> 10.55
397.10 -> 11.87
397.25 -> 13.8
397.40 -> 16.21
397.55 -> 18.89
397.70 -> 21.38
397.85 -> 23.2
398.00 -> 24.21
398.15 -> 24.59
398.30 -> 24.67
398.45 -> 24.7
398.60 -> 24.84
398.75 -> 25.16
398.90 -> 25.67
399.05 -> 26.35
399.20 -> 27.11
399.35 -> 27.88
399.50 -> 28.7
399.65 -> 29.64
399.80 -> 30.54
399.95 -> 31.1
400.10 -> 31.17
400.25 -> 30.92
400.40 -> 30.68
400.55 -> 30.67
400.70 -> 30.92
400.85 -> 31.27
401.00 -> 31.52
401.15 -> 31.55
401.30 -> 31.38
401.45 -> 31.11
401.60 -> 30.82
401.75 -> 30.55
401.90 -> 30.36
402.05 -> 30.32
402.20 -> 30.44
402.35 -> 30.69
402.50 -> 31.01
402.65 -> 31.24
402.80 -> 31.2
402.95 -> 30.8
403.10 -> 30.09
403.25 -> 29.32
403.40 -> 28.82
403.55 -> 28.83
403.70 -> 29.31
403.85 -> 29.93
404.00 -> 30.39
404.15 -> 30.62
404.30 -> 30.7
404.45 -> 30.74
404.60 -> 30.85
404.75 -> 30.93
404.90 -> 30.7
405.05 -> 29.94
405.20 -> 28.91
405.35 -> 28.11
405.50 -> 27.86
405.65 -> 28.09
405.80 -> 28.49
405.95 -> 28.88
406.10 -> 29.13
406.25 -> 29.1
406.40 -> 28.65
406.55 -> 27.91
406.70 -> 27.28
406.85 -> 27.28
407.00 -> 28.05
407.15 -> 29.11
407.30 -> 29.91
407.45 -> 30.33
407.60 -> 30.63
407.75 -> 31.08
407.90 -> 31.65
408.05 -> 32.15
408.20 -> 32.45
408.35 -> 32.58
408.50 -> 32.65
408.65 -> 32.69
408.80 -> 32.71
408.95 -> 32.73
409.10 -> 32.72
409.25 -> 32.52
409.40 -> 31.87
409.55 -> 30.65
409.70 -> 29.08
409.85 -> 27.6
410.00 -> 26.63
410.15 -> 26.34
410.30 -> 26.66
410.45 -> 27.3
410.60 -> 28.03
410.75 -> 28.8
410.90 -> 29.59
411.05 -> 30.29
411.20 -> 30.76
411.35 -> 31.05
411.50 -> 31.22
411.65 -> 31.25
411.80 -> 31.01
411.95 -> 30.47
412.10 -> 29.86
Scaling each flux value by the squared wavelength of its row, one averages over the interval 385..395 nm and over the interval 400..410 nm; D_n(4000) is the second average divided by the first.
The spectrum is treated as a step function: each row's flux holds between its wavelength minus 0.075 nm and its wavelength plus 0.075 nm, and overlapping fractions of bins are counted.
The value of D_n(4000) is 1.9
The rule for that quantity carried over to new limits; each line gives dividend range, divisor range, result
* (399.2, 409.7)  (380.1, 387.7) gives 2.26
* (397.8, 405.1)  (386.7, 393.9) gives 1.80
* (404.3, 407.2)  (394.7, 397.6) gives 1.85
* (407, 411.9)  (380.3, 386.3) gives 2.39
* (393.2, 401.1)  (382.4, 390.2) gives 1.41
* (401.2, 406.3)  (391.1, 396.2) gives 1.86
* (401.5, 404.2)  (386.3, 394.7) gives 1.87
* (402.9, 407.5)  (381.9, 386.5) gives 2.36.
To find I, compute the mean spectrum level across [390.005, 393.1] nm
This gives 19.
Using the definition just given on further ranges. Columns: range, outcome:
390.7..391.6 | 22.4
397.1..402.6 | 27.4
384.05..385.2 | 14.7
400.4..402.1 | 30.9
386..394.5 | 17.2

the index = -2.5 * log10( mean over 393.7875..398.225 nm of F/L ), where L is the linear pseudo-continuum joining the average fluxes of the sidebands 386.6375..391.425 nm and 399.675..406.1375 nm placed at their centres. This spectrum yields 0.37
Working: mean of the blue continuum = 18.6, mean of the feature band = 17.4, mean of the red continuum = 30.3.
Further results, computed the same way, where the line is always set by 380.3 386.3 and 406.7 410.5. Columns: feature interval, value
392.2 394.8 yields 0.46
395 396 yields 0.11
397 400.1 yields 0.00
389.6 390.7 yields -0.11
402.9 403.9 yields -0.10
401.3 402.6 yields -0.18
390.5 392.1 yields -0.12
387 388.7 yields 0.13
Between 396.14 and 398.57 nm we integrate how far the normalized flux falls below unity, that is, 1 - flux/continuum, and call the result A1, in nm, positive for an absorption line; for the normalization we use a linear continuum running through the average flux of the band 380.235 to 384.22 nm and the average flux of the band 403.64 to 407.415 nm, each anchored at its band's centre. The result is 0.68 nm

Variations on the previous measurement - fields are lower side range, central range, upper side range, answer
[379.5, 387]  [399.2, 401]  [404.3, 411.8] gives -0.36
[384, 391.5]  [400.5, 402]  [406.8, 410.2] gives -0.28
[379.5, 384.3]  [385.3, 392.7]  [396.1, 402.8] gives 0.19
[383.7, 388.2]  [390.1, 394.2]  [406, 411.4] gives 0.46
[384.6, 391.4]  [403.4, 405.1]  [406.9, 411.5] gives -0.17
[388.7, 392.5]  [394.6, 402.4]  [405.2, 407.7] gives 0.28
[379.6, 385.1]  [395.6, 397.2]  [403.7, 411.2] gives 0.62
